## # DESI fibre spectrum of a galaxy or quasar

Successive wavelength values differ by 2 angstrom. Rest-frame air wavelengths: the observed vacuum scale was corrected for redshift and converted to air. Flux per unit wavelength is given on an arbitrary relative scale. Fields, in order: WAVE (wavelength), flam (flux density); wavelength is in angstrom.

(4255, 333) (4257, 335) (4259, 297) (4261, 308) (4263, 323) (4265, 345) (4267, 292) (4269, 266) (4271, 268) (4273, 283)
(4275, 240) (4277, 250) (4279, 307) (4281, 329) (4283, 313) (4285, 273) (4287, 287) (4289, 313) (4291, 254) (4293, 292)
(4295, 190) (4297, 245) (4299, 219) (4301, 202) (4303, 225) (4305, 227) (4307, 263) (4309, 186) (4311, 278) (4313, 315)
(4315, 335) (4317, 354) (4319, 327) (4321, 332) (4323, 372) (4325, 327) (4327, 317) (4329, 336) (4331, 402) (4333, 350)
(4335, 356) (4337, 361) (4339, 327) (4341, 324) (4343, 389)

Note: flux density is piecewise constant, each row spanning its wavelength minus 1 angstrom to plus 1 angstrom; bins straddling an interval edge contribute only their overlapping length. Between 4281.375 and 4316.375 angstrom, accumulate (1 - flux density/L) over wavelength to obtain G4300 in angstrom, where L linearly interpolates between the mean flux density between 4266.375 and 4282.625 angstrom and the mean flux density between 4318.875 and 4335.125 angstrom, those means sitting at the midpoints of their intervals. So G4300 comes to 5.5 angstrom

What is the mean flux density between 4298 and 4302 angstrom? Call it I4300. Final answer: 210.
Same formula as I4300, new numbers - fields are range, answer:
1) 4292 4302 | 230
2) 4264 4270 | 301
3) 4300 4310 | 221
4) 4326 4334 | 351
